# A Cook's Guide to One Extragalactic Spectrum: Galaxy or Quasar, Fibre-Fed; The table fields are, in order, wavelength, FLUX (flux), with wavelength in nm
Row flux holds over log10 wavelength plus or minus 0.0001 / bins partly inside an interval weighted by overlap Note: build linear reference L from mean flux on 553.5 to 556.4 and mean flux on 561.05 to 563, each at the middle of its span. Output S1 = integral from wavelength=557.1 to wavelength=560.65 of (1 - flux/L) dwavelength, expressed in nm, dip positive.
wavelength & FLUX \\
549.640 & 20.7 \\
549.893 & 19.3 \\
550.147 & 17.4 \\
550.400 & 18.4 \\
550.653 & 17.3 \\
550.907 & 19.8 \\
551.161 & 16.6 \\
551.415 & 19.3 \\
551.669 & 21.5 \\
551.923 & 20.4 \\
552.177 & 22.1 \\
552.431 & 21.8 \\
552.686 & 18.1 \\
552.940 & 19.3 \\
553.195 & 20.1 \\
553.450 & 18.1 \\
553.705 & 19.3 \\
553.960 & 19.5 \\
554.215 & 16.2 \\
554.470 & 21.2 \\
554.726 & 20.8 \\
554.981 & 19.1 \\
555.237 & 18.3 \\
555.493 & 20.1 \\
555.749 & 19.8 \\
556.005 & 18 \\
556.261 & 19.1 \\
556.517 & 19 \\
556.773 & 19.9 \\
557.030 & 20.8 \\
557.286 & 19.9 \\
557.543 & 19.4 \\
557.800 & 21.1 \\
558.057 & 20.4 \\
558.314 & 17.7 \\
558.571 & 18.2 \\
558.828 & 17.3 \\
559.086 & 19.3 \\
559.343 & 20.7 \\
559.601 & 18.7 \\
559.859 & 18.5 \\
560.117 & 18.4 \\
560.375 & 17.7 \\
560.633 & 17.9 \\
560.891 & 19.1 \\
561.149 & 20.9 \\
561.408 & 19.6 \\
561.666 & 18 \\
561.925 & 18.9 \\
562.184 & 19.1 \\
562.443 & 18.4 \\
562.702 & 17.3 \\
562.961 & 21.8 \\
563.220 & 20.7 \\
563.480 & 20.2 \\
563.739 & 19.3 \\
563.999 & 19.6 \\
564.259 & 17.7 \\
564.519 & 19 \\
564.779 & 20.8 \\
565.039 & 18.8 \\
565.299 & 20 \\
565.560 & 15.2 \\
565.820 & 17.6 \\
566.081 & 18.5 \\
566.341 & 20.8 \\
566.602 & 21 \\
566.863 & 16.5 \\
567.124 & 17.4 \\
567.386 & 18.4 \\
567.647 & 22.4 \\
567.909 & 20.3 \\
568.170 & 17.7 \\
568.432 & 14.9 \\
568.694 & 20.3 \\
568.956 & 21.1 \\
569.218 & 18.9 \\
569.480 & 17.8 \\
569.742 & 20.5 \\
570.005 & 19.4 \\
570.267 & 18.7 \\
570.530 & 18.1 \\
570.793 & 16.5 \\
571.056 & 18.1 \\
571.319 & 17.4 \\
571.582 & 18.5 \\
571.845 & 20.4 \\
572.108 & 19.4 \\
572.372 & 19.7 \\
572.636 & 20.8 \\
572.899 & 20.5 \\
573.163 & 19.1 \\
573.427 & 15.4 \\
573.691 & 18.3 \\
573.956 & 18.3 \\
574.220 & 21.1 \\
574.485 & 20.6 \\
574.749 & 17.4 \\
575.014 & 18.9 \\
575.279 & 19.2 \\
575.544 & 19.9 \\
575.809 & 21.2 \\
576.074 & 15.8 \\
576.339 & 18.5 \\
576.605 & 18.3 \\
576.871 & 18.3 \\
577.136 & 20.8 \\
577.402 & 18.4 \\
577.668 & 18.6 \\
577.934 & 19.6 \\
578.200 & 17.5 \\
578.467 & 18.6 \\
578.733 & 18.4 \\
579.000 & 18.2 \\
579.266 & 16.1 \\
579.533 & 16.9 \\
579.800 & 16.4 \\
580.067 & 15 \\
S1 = 0.03 nm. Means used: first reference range 19.2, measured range 19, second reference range 19.1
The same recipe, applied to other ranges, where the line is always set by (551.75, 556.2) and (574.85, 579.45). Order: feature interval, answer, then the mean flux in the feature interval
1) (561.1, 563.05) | 0.01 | 19.1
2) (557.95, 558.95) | 0.05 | 18.4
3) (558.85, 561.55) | 0.04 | 19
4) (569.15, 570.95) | 0.03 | 18.5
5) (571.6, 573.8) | -0.05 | 19.2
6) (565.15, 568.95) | 0.06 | 18.7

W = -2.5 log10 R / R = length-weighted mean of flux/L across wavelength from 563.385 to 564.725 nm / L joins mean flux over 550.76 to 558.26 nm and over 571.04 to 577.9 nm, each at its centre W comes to 0.00 mag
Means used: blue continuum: 19.6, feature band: 19.2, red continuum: 19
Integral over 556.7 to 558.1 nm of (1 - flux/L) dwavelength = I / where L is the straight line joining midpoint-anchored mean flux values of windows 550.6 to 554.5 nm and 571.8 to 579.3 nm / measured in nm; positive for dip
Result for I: -0.07 nm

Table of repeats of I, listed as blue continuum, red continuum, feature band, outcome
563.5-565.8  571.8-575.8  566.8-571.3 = 0.09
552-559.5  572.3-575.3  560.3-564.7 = 0.04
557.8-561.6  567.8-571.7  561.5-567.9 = -0.12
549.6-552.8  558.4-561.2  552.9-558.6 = -0.10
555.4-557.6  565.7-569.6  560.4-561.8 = 0.02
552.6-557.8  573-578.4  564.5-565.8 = 0.03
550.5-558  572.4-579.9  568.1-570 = 0.01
